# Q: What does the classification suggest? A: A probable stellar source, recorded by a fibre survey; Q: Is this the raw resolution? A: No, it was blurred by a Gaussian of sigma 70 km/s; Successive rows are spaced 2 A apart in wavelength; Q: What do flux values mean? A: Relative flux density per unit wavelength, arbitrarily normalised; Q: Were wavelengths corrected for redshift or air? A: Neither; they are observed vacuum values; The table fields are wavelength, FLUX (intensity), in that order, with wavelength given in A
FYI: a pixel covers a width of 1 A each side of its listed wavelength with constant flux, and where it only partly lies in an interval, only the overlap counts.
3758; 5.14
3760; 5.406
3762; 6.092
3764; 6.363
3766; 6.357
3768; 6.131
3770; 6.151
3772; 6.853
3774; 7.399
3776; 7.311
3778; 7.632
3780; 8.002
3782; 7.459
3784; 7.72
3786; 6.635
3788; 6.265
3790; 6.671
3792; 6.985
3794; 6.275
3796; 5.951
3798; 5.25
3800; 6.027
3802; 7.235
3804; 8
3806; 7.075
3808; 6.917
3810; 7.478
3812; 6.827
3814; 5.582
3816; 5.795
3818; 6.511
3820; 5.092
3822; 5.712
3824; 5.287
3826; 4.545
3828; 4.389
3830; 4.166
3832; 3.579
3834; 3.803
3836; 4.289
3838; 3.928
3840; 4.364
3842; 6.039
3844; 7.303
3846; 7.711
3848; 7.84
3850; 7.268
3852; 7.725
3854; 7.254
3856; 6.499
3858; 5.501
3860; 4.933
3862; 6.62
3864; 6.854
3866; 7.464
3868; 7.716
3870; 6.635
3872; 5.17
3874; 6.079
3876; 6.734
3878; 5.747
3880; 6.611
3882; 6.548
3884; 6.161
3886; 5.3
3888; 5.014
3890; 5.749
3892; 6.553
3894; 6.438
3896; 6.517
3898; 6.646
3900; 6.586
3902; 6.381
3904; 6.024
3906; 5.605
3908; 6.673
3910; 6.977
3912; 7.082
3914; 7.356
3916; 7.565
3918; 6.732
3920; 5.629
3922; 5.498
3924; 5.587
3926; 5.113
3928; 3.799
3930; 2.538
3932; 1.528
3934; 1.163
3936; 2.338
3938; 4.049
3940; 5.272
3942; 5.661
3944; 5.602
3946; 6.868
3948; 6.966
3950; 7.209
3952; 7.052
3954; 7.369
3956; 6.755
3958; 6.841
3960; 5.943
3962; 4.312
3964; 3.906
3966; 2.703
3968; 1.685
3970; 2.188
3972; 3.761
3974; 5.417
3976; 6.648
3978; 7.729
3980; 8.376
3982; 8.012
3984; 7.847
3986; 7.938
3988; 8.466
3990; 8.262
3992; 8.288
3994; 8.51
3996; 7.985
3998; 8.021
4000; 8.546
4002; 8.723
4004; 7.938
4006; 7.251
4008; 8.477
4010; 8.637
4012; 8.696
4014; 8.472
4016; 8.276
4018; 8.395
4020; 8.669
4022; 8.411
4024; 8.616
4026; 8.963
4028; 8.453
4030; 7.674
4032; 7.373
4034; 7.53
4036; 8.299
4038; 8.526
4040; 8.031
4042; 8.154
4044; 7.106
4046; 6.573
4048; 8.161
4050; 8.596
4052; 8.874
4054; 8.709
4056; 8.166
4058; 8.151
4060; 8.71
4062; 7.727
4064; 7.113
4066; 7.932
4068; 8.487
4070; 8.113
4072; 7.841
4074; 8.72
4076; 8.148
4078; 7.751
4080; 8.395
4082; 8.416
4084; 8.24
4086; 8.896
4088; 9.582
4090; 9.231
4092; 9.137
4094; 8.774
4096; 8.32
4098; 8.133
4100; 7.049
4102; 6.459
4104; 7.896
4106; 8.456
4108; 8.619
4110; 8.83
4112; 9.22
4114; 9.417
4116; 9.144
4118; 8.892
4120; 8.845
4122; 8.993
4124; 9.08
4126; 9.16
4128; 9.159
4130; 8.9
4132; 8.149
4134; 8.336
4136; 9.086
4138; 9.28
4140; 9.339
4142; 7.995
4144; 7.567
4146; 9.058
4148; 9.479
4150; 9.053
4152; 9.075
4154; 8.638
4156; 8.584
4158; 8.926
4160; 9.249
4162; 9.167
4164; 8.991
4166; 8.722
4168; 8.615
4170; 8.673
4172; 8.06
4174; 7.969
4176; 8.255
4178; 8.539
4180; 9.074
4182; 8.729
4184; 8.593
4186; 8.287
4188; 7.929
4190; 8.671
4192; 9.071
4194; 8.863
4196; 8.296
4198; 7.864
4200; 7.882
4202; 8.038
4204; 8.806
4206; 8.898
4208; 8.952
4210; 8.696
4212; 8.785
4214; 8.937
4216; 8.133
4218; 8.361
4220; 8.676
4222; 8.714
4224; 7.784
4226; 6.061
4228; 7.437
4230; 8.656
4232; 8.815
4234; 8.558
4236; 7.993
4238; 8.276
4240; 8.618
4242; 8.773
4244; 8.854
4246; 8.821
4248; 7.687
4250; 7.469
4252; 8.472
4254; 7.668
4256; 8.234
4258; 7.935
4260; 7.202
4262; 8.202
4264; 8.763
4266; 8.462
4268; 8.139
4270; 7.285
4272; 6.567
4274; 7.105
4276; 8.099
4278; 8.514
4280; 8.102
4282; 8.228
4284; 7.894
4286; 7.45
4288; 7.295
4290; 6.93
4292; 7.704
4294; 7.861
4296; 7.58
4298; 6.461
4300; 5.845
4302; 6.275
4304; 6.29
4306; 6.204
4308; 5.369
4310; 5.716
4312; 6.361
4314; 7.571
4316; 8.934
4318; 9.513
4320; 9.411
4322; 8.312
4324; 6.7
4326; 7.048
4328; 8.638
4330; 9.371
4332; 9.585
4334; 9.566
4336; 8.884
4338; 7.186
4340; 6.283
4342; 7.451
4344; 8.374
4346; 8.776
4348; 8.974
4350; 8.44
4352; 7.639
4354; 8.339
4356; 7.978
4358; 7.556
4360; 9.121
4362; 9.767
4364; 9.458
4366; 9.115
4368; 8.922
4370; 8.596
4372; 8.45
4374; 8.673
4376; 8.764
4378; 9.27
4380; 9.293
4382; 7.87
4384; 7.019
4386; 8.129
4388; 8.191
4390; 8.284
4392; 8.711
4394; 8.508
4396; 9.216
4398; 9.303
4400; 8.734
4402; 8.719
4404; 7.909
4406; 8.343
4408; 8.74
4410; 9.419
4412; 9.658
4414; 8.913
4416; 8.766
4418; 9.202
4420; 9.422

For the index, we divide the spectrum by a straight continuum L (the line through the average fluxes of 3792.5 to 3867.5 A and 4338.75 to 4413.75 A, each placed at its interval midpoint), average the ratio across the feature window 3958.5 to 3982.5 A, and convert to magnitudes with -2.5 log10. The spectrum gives 0.31 mag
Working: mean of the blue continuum 6.05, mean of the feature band 5.03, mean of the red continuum 8.54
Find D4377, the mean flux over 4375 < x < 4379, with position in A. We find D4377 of 9.02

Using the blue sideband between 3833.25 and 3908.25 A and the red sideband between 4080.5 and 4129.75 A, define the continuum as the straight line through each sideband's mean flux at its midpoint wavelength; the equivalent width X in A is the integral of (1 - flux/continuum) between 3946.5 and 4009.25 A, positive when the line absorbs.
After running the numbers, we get 5.2 A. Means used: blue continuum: 6.22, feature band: 6.75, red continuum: 8.67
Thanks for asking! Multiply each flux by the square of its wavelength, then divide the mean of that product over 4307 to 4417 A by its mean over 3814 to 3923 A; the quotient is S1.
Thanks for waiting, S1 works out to 1.8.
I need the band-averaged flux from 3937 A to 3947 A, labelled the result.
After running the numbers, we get 5.49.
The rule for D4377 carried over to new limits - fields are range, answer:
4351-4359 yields 7.88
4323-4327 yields 6.87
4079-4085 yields 8.35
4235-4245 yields 8.5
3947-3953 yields 7.08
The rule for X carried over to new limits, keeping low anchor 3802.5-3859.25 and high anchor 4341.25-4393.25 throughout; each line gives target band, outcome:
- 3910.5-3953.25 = 7.5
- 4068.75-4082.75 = -2.1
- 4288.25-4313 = 4.9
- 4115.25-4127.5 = -2.8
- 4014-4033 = -4.0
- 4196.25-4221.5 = -2.4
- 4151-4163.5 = -2.4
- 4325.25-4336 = -0.7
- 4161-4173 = -1.8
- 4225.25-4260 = -0.9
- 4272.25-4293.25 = 1.1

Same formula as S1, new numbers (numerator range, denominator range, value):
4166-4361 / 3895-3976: 1.77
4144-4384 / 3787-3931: 1.65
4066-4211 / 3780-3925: 1.59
